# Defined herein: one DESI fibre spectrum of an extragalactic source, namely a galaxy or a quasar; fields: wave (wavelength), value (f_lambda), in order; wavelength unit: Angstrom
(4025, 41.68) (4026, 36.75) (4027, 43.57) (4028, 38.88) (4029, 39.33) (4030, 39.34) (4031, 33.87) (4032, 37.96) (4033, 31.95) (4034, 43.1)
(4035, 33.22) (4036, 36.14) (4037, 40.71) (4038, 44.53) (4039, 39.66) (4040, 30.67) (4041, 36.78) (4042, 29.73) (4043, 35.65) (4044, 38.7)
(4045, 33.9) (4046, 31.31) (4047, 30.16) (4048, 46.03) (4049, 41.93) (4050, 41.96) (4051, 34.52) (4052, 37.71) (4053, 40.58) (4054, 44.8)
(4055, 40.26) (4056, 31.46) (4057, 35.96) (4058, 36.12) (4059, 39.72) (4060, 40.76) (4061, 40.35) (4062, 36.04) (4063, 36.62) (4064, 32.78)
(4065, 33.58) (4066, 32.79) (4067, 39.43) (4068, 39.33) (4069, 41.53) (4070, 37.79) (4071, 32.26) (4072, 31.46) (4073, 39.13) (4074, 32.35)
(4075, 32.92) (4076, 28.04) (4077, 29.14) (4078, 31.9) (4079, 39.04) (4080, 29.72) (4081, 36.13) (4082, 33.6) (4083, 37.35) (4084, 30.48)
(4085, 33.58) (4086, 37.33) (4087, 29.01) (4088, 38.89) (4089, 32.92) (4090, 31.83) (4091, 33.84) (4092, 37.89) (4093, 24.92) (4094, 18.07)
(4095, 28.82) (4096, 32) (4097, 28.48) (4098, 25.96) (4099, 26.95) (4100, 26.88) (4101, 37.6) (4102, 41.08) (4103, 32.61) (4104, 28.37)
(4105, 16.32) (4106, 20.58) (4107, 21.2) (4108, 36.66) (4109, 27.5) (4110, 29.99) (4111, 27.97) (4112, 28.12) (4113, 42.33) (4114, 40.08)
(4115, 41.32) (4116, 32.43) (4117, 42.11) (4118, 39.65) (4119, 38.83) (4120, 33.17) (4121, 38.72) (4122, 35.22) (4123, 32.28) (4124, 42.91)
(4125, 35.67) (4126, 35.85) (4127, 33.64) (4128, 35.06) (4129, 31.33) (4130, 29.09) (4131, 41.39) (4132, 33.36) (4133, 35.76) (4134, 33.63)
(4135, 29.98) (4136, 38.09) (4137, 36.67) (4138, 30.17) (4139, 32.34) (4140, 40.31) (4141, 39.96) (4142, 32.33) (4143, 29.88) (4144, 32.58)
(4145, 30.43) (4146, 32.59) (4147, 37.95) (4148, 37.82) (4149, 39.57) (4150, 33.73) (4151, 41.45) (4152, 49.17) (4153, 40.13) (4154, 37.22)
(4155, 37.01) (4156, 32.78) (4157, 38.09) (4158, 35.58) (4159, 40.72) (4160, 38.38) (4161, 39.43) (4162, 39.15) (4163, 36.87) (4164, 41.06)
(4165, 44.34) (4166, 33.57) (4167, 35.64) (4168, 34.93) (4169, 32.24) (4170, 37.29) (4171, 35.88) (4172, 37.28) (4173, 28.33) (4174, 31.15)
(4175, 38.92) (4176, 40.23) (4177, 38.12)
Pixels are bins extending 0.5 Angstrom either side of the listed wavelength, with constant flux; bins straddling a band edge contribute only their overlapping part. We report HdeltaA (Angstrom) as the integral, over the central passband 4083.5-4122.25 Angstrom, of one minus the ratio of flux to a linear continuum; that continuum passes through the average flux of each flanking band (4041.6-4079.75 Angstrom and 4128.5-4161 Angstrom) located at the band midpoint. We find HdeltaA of 4.4 Angstrom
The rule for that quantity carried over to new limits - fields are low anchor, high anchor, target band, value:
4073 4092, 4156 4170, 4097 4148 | 2.91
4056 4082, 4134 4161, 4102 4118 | 1.83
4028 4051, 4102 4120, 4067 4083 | 0.11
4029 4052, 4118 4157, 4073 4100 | 3.55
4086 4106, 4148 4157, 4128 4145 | 1.03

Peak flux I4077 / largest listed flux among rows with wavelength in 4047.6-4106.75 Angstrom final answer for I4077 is 46.03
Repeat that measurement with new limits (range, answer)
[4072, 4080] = 39.13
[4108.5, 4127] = 42.91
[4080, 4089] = 38.89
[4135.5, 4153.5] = 49.17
